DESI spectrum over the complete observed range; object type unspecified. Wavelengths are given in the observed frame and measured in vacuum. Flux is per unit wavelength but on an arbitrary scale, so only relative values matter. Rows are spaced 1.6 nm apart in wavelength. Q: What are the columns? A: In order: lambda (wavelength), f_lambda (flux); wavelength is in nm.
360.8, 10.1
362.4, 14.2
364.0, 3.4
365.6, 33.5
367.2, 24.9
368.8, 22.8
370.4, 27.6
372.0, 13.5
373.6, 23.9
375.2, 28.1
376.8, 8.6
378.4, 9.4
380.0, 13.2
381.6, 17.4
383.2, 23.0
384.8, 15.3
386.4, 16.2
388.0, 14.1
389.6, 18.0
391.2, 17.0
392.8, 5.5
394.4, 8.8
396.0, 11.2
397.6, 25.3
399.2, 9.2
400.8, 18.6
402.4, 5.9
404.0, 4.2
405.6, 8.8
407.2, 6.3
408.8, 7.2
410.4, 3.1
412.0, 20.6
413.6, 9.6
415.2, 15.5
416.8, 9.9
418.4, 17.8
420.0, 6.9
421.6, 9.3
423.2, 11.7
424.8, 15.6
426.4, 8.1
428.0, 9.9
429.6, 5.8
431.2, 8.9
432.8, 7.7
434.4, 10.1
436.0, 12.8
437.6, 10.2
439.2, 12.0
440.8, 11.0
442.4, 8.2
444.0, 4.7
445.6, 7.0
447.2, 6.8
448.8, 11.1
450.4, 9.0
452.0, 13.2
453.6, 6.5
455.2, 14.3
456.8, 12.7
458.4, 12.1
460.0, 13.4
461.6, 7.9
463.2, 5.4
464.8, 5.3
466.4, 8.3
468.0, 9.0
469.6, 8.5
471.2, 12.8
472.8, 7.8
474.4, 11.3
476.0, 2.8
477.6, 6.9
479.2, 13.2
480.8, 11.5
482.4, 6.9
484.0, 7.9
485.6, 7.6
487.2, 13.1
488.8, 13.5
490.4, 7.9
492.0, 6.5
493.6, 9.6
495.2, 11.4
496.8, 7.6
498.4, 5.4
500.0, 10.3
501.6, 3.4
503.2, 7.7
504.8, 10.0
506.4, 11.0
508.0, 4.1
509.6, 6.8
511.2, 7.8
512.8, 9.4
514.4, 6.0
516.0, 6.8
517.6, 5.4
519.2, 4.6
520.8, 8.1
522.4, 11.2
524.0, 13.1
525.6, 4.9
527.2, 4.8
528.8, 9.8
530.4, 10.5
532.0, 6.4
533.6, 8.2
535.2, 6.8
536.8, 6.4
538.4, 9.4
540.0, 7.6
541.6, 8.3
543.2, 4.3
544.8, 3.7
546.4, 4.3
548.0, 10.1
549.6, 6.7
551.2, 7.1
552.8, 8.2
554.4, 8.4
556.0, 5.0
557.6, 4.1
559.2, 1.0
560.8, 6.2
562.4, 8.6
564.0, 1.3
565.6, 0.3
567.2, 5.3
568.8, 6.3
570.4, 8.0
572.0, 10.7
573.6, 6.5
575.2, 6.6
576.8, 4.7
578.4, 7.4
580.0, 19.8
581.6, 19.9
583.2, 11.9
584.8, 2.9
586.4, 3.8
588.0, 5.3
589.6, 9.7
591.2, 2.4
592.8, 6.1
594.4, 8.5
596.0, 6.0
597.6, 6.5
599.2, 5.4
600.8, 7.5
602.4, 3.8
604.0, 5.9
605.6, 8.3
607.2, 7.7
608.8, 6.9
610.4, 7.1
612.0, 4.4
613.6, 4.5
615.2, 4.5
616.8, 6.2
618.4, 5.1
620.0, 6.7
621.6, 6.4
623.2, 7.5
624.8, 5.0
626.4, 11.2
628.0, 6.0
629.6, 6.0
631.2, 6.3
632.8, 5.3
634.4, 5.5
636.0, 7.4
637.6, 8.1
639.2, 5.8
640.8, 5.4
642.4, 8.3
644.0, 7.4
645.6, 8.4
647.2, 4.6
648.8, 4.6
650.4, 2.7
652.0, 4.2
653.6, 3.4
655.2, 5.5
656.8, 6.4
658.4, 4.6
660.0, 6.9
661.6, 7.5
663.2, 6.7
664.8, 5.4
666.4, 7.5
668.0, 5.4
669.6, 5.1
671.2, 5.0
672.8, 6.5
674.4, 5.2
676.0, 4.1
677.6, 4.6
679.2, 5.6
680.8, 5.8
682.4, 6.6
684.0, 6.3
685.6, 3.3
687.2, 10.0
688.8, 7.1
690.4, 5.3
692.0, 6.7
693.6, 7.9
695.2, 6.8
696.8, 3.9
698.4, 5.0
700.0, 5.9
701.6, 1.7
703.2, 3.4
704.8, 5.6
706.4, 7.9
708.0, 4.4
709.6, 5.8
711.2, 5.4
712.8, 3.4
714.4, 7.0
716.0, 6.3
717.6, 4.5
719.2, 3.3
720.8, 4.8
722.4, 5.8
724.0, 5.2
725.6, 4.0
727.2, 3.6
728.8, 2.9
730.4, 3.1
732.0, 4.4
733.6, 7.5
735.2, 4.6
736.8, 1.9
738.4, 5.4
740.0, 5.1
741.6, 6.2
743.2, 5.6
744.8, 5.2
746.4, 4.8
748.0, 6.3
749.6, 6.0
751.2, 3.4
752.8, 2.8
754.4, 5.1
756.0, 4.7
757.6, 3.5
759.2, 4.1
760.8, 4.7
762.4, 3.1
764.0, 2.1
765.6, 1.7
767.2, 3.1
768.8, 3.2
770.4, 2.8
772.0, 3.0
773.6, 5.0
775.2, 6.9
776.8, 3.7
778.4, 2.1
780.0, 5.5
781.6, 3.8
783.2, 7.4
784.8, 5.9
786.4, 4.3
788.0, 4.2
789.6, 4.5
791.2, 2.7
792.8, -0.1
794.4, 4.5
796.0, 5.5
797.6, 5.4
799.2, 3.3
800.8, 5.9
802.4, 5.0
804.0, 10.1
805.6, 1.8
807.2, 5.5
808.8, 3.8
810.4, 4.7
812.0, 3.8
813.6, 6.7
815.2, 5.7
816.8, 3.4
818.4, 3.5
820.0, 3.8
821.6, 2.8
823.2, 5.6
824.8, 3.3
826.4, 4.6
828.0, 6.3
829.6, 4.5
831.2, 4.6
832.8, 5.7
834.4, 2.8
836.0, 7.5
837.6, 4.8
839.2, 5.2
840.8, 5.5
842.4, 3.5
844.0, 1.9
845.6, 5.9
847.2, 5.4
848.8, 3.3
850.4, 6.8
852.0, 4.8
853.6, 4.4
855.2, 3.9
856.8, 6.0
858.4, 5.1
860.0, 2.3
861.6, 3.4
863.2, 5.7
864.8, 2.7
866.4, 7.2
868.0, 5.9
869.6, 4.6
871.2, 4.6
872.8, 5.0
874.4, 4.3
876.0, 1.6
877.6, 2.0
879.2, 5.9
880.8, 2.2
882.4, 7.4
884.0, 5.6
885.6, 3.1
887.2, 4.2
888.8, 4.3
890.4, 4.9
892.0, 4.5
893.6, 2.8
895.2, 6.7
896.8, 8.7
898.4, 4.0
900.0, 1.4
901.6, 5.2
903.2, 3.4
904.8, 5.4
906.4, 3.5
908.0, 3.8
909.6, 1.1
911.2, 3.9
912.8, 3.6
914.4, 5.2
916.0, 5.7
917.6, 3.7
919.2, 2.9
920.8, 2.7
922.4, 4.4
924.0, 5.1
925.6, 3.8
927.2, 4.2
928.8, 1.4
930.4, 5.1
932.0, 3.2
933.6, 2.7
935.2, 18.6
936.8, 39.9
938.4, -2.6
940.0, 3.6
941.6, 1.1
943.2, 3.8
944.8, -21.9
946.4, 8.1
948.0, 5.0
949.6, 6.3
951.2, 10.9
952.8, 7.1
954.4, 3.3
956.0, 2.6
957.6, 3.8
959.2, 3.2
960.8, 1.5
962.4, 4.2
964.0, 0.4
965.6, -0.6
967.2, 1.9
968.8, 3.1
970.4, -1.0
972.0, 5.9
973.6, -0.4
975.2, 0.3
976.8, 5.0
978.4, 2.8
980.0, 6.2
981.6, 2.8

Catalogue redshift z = 1.511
